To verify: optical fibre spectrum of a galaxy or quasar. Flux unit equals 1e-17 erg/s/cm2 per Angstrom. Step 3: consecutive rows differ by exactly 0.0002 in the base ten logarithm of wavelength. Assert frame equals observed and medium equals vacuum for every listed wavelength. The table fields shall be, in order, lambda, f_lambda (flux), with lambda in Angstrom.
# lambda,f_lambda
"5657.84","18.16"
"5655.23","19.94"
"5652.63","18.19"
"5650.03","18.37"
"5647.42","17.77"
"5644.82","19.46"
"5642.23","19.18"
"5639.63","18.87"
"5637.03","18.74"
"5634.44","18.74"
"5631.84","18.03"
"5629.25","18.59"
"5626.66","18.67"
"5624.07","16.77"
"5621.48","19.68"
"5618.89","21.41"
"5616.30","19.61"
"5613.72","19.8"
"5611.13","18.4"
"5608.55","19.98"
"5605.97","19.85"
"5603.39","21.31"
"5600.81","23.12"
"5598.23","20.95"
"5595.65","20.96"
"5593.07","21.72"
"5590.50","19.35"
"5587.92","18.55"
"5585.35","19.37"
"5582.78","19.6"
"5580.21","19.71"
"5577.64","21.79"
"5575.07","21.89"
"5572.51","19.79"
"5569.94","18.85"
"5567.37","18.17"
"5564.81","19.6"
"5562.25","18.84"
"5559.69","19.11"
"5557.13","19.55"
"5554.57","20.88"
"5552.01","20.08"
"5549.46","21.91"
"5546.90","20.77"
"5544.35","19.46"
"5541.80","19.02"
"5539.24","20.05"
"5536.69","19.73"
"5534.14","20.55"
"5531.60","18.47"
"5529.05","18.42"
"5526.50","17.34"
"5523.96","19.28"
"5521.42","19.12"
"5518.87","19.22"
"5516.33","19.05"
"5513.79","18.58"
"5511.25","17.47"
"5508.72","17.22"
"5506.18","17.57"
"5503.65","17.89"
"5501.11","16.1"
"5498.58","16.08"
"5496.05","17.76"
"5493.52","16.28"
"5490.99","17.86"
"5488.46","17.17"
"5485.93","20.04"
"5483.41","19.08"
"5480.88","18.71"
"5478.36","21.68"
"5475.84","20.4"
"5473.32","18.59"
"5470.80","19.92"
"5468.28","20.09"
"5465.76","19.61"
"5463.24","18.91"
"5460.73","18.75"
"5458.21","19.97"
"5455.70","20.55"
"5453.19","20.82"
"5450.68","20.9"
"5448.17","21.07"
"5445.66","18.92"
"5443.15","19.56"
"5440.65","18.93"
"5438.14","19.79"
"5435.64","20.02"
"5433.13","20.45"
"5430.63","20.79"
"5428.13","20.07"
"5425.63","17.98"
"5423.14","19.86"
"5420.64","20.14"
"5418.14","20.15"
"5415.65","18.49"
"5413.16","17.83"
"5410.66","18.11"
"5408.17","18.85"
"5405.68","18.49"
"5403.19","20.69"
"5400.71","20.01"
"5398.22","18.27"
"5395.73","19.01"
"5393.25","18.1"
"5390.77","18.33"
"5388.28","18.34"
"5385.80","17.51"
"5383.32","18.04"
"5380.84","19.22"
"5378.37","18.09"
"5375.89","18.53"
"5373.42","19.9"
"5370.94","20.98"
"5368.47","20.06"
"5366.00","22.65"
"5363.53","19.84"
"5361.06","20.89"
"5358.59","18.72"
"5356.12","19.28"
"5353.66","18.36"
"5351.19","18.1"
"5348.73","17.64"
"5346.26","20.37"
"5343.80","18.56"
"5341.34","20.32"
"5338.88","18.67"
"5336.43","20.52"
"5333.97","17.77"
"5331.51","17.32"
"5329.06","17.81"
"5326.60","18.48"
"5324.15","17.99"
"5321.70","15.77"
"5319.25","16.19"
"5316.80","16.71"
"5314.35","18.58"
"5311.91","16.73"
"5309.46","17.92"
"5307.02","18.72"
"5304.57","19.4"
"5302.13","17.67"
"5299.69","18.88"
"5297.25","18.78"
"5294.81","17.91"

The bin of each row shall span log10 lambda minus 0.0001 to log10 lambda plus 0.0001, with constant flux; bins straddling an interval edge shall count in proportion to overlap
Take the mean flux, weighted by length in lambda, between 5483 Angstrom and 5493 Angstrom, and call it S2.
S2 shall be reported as 18.3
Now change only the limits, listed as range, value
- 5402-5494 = 19.5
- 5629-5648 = 18.7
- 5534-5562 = 20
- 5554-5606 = 20.1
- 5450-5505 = 18.9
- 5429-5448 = 19.9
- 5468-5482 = 19.9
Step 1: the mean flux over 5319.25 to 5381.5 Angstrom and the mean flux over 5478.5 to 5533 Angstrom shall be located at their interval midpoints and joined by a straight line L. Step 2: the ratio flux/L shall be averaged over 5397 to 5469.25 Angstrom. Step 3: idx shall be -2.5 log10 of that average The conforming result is -0.061 mag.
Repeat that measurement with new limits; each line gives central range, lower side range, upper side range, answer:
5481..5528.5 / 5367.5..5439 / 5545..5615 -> 0.101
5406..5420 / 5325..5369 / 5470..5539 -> 0.009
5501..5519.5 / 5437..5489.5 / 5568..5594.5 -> 0.108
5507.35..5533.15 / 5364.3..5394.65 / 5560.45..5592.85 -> 0.063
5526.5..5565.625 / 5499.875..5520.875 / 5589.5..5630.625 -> -0.057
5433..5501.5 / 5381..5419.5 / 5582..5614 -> -0.001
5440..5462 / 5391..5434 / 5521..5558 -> -0.034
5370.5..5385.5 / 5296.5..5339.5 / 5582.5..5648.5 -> -0.037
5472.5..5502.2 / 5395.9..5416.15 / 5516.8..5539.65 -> 0.040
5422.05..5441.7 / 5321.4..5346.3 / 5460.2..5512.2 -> -0.072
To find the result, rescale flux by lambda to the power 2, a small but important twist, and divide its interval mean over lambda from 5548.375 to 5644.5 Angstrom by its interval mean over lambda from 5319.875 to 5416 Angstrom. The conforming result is 1.1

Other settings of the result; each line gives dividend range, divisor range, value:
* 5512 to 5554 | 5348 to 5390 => 1.08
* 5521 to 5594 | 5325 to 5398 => 1.11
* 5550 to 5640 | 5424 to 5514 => 1.09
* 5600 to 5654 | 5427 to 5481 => 1.03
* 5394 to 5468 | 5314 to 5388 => 1.07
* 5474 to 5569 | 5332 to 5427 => 1.04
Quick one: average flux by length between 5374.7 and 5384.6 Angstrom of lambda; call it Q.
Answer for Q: 18.5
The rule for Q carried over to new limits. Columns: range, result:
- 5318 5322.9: 16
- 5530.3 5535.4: 19.5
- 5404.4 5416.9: 18.4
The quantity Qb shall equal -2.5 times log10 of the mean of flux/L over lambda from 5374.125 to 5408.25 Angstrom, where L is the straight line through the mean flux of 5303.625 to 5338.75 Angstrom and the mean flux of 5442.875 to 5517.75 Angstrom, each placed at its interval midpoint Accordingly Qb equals -0.02 mag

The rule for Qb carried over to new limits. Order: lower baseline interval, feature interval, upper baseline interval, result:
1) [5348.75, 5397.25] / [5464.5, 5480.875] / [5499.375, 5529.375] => -0.09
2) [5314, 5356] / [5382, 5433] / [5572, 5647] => -0.02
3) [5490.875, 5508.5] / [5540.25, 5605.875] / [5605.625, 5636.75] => -0.11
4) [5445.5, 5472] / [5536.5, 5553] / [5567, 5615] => 0.00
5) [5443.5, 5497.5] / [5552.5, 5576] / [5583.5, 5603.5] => 0.04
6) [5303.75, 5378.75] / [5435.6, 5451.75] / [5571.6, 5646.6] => -0.04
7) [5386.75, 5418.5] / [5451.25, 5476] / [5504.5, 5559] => -0.04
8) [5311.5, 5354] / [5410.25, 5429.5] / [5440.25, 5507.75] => -0.03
